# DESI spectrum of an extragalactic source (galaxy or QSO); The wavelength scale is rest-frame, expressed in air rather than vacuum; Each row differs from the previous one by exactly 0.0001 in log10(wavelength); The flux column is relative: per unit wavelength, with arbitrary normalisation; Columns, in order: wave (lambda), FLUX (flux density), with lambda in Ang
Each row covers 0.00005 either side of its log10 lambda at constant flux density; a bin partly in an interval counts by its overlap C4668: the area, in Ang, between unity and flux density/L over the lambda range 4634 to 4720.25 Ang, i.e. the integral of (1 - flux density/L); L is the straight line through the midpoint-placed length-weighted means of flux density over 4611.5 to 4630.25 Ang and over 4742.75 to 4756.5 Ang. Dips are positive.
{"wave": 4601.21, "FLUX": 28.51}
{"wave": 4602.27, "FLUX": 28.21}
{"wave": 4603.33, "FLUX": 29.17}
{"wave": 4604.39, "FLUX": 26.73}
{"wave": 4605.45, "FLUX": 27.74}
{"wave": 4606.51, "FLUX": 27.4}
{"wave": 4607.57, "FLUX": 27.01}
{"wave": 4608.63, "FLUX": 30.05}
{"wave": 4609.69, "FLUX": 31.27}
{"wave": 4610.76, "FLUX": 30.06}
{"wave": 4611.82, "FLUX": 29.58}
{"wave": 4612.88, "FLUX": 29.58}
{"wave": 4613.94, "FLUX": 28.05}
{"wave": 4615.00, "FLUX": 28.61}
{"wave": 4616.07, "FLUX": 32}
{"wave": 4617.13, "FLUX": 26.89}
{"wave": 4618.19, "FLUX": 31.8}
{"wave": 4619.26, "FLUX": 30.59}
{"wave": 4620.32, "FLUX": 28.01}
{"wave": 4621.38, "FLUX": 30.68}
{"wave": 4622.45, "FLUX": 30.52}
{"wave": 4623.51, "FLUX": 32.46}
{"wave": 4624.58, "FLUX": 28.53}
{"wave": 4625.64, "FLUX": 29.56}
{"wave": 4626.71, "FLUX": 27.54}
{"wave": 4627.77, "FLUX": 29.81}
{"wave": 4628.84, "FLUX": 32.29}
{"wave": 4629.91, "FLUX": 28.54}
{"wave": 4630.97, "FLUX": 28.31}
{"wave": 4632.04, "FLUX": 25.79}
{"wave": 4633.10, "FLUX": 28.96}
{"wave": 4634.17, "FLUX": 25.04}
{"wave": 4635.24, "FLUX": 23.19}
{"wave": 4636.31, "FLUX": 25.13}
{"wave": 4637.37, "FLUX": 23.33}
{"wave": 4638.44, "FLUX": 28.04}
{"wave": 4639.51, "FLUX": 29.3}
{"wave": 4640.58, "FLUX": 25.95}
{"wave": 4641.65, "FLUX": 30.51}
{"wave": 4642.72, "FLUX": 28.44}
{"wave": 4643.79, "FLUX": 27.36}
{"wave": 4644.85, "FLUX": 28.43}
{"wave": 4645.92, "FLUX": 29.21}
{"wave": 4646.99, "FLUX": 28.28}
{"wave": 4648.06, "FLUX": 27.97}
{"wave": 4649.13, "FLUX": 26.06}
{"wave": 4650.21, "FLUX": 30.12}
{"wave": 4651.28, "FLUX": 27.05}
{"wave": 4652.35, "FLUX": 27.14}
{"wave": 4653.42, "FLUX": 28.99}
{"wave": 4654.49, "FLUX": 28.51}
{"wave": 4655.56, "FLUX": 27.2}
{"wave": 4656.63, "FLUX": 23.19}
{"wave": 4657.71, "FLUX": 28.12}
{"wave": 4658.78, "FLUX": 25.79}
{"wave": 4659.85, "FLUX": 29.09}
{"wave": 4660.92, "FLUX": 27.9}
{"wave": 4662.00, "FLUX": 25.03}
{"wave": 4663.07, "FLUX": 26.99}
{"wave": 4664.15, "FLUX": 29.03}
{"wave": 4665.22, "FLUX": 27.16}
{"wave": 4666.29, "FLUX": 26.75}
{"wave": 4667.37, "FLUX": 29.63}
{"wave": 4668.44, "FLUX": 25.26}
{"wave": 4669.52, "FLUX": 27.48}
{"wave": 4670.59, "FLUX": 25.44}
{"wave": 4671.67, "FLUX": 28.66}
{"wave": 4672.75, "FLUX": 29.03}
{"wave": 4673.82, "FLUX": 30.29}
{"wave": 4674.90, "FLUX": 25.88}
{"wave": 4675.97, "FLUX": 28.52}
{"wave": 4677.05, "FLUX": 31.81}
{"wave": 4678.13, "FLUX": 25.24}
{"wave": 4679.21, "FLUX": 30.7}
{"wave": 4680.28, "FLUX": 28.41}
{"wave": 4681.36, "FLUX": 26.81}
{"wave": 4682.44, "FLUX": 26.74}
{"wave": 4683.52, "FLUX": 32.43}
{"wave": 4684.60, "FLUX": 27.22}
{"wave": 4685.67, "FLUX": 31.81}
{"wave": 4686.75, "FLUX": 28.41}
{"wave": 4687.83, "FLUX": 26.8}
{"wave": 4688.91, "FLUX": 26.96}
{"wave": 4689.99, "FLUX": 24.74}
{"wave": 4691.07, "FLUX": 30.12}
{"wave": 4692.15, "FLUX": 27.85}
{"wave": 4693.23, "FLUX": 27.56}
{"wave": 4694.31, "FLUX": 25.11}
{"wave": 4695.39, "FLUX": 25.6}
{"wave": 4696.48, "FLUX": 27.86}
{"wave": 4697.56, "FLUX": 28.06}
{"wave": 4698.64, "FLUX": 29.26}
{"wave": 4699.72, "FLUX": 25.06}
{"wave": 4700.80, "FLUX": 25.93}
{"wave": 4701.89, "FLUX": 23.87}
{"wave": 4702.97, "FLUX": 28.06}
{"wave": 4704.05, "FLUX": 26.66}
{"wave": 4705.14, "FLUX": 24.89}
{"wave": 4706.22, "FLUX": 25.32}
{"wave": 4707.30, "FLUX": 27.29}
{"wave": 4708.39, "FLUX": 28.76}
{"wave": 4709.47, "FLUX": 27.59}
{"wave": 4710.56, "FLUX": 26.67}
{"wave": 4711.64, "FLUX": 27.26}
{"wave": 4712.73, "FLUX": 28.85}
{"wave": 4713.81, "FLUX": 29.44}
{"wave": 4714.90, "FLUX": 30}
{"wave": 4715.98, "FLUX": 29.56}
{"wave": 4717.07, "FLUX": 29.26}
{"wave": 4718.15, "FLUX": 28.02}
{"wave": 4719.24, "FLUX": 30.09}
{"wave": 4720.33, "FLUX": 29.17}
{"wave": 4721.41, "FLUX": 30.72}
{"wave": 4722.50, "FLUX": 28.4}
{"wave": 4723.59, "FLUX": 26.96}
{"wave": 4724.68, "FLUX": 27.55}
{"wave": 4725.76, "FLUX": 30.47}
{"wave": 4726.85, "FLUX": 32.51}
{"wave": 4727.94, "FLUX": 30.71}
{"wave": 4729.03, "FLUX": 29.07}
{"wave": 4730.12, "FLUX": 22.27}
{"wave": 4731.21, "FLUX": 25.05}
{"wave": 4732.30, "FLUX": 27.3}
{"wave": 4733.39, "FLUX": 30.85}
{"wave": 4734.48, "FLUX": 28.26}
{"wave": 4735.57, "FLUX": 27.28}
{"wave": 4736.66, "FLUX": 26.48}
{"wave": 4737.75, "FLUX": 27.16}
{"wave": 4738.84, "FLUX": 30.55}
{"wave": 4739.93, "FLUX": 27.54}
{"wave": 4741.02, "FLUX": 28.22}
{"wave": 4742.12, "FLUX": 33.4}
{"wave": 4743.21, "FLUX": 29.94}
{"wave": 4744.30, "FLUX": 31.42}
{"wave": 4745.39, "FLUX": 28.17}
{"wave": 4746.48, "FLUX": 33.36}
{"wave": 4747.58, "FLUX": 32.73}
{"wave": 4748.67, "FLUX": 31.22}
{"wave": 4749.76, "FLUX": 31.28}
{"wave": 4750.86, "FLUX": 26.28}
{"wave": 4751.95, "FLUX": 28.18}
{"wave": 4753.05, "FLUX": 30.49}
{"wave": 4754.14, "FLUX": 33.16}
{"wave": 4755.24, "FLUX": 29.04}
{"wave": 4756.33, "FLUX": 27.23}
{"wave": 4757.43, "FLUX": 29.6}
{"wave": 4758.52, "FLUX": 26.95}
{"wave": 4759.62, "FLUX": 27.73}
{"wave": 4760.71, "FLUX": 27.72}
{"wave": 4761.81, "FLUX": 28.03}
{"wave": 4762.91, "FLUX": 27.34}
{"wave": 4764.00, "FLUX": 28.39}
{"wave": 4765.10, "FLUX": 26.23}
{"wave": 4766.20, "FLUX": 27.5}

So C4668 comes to 6.8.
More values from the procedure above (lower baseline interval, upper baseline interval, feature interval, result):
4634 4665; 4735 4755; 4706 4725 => 0.4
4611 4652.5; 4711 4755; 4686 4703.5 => 1.2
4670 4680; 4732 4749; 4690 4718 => 1.5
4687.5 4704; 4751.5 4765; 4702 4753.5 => -1.8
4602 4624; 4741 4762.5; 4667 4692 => 1.2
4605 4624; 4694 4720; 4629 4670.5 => 2.1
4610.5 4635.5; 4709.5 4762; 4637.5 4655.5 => 0.6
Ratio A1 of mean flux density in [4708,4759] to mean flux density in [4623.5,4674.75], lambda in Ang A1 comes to 1.0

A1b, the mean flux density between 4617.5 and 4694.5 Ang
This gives 28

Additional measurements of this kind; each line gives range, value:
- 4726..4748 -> 29.1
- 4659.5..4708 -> 27.5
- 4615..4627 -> 29.8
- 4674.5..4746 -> 28.1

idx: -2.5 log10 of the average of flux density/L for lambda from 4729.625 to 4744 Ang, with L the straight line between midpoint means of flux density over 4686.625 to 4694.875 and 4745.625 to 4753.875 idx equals 0.06 mag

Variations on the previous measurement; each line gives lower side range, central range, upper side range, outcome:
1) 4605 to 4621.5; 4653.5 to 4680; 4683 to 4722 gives 0.03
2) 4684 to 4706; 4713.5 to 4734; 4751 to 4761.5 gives -0.04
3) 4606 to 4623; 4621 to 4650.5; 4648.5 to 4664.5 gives 0.01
